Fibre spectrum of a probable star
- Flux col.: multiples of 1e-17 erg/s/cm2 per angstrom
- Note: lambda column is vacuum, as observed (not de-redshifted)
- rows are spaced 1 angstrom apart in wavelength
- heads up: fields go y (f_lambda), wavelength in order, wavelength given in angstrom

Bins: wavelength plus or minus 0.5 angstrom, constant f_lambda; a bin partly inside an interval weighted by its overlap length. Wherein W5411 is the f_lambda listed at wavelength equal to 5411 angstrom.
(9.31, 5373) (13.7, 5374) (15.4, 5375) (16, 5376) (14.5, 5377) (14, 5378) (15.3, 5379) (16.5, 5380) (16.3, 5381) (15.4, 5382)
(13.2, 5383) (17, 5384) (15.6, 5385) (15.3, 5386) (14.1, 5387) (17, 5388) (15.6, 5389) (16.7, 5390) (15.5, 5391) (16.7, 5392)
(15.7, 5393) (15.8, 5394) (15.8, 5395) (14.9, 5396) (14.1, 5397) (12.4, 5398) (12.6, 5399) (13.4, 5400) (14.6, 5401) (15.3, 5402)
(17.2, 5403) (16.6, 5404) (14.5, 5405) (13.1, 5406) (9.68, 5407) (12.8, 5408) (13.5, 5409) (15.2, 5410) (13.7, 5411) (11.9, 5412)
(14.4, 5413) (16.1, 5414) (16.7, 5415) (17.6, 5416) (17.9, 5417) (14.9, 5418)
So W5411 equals 13.7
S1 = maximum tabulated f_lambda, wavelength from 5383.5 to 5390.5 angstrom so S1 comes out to 17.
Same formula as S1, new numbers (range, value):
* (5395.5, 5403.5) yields 17.2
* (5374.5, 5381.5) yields 16.5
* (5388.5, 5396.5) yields 16.7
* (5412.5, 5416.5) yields 17.6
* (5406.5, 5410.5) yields 15.2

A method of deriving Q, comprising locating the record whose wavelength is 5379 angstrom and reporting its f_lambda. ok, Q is 15.3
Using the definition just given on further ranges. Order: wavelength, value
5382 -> 15.4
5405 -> 14.5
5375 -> 15.4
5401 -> 14.6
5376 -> 16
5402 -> 15.3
